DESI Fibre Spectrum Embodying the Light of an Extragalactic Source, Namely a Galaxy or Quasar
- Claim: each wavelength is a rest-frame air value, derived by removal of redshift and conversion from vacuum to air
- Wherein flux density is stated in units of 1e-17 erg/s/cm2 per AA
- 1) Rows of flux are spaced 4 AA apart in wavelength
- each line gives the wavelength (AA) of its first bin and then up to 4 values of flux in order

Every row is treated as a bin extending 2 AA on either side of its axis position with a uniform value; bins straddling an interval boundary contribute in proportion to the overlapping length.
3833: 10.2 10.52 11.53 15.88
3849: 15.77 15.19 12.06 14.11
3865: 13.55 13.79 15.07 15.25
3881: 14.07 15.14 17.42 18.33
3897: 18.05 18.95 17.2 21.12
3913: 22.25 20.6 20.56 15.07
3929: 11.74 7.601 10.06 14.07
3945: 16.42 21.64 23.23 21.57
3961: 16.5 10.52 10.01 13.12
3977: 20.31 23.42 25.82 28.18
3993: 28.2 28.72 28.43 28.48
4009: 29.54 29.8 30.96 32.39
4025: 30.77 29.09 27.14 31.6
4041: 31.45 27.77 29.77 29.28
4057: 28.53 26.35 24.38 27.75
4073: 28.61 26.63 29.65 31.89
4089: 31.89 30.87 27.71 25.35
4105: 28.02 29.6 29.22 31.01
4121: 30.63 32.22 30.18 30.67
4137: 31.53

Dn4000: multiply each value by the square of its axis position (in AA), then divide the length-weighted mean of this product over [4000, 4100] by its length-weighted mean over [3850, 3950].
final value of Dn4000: 1.98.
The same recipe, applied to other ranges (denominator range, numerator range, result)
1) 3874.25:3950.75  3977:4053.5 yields 1.83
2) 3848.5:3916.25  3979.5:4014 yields 1.80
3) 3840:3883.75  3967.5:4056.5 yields 2.05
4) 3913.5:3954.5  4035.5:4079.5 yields 1.86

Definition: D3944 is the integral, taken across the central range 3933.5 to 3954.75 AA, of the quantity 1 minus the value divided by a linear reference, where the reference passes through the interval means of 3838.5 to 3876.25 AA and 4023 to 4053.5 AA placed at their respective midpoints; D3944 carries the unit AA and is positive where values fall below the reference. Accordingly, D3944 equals 5.24 AA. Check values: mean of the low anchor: 14.1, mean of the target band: 16.3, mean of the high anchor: 29.6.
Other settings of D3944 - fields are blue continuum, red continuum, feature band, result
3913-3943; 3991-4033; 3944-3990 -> 5.2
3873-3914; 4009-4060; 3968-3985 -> 4.6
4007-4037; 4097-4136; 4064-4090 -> 0.9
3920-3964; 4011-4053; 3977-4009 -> -4.1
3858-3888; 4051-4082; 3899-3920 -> -3.9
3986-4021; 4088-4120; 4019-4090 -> 0.1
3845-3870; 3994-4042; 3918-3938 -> 7.0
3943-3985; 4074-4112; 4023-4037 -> -3.4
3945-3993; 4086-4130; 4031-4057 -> -4.5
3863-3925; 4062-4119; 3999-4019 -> -4.5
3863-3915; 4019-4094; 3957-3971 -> 5.4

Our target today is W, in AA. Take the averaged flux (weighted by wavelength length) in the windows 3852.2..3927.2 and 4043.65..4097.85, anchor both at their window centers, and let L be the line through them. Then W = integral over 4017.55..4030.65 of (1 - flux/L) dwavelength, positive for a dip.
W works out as -2.7 AA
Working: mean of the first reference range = 16.7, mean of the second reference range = 28.7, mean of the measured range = 30.8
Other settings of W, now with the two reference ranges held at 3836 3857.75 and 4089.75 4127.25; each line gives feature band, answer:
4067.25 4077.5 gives -0.2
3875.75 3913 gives -2.2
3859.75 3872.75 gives 0.8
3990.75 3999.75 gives -2.3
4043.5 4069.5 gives -1.3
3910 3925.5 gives -1.9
